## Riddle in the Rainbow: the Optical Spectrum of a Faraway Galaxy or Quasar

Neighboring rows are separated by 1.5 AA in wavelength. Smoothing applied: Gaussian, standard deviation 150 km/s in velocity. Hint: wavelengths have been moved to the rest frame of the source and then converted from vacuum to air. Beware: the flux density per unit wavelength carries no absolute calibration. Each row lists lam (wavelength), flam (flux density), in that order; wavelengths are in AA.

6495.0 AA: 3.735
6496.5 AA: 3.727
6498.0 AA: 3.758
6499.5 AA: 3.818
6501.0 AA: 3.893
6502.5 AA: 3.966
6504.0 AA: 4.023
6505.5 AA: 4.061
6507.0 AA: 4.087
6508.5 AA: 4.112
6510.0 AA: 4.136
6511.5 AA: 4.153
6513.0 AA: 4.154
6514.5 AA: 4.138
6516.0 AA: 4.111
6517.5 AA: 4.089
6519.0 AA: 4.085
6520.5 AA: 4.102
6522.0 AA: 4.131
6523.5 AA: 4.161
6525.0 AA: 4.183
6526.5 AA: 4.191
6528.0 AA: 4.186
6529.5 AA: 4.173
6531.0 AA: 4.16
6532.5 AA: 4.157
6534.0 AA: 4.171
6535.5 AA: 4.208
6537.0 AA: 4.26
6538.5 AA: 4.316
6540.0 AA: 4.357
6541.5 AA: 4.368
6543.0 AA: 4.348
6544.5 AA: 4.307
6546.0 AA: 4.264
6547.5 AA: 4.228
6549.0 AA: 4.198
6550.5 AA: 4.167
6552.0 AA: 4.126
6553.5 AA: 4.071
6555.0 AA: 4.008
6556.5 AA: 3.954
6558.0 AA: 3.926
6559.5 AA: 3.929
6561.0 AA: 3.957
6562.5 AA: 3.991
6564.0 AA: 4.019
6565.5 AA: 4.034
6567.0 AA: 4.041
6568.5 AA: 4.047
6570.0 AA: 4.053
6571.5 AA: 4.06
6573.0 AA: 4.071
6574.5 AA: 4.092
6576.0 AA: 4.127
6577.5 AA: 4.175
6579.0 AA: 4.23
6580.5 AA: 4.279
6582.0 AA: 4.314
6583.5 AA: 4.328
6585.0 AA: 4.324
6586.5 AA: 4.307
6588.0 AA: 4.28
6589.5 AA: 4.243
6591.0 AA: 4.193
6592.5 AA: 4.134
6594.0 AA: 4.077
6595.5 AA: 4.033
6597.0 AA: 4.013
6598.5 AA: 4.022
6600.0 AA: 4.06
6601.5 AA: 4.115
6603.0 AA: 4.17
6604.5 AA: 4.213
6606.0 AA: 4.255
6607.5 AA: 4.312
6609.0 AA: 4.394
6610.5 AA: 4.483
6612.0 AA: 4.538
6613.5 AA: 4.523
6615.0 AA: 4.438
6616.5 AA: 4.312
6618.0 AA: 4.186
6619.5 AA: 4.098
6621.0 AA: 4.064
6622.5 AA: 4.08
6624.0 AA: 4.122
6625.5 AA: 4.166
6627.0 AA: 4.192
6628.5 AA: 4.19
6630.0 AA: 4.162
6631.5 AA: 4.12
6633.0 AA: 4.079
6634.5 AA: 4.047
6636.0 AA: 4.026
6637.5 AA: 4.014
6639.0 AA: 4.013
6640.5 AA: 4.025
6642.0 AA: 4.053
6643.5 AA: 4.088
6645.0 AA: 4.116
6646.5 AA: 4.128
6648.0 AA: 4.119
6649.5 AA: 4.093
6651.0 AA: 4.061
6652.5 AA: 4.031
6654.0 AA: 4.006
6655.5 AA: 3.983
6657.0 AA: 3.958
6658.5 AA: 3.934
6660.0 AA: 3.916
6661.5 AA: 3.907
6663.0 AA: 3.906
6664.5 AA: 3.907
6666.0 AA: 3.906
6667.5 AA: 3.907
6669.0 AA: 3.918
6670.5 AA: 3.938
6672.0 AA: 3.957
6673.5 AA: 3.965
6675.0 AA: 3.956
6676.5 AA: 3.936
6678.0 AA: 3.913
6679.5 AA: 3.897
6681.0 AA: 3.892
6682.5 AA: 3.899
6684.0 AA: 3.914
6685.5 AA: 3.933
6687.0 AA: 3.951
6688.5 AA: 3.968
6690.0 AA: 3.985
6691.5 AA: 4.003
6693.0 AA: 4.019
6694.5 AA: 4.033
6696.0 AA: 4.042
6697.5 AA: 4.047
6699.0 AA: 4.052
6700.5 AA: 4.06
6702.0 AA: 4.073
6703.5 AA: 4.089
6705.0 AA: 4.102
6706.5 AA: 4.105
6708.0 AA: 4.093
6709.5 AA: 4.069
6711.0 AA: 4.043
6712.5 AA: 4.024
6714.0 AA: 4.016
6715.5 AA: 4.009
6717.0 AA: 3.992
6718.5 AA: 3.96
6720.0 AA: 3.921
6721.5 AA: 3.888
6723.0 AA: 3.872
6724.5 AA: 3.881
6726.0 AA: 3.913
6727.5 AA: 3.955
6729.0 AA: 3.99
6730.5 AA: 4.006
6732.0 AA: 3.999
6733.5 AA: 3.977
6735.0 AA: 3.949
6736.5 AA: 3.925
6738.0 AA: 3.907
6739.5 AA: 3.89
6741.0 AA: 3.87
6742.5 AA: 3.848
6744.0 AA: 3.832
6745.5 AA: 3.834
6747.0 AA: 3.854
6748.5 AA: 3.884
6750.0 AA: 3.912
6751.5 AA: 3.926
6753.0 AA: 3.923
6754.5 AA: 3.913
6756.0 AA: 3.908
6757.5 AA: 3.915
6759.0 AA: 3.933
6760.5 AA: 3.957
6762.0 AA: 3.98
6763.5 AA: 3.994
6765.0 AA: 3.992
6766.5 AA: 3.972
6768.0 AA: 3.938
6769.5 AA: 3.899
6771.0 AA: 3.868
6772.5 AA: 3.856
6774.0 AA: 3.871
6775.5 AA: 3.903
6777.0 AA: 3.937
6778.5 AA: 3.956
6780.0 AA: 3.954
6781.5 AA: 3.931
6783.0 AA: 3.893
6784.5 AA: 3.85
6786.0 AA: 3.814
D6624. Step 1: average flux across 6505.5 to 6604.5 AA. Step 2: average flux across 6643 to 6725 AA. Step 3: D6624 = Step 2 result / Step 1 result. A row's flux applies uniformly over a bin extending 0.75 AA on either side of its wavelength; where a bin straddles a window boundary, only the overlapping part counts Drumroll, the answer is 0.96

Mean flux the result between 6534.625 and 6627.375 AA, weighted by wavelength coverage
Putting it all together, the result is 4.18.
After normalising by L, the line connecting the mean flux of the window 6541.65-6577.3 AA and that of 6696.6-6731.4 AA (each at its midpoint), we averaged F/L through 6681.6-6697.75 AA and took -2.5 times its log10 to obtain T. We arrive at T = 0.01 mag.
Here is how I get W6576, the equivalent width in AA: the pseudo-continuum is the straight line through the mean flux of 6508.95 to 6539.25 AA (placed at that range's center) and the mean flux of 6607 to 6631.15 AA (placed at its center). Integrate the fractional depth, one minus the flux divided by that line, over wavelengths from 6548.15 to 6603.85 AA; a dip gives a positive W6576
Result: 1.38 AA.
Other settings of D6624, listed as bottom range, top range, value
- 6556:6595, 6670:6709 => 0.97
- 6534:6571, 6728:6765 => 0.95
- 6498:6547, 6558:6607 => 1.00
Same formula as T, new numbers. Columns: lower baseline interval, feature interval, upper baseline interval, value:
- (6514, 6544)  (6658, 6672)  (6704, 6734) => 0.04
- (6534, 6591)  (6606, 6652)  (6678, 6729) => -0.02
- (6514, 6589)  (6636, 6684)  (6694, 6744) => 0.02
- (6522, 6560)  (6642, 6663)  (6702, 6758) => 0.01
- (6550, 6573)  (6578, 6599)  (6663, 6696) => -0.05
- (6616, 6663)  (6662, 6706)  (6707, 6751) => 0.01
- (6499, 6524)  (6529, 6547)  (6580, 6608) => -0.04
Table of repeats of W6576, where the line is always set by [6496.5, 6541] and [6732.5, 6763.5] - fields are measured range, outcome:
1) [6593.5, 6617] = -1.2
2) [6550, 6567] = 0.2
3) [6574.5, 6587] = -0.6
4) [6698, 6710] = -0.4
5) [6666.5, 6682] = 0.2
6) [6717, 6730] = 0.0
